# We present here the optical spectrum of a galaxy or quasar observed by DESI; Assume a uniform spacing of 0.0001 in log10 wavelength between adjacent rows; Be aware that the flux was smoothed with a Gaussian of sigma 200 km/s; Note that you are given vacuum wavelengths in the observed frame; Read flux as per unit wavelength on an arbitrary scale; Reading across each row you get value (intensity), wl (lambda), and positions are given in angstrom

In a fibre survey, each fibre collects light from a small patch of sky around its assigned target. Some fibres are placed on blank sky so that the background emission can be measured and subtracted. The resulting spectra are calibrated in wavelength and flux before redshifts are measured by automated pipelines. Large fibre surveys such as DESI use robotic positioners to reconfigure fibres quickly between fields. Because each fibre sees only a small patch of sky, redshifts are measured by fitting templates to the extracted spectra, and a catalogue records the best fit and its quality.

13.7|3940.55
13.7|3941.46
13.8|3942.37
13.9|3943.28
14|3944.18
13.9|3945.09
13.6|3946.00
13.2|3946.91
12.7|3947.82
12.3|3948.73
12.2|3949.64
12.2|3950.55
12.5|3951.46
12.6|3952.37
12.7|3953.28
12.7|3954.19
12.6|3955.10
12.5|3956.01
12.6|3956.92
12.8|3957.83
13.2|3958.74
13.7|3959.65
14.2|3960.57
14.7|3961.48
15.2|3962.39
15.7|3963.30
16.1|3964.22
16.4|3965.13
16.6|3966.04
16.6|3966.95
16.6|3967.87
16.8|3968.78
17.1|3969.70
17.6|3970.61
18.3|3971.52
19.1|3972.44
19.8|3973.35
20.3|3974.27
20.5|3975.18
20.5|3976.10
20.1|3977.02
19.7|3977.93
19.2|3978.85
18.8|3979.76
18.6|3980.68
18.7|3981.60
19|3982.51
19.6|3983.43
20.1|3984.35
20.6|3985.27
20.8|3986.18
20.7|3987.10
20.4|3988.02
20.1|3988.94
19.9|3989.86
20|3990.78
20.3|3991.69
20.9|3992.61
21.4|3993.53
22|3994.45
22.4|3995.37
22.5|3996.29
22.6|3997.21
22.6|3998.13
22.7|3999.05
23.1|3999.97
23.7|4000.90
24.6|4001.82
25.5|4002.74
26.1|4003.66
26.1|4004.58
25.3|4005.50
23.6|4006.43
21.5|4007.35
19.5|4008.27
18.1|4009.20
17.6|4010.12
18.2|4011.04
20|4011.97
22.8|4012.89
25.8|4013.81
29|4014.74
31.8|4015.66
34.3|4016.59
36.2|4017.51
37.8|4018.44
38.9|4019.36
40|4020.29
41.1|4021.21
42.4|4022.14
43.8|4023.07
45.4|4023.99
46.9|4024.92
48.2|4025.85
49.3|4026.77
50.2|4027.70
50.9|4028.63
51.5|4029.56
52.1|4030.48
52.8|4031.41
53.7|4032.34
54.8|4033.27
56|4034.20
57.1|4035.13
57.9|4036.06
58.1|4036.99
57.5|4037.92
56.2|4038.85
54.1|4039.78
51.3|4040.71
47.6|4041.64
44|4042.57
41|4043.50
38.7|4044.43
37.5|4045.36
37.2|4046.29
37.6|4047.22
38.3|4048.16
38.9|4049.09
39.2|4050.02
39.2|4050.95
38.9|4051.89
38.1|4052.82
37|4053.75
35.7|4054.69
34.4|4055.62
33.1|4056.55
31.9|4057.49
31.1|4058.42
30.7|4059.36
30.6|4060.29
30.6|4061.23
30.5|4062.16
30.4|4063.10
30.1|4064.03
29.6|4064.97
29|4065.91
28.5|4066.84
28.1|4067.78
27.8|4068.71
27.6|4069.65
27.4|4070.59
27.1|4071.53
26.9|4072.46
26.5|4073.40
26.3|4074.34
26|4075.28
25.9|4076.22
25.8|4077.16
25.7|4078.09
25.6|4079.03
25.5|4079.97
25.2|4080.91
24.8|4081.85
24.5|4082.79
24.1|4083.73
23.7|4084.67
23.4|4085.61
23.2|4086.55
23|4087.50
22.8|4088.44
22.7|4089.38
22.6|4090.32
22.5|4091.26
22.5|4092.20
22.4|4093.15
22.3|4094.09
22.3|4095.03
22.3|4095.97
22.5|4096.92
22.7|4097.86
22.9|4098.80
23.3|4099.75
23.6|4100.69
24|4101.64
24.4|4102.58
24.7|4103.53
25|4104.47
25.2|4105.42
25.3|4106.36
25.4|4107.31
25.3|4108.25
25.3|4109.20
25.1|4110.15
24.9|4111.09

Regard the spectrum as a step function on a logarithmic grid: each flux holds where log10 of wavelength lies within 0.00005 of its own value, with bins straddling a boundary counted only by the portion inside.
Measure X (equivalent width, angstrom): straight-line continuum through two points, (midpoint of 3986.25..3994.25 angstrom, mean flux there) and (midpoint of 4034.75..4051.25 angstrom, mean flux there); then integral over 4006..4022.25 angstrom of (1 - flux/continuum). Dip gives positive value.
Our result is 2.0 angstrom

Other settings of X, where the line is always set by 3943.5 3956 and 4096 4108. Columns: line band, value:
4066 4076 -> -2.5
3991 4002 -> -4.0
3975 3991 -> -4.7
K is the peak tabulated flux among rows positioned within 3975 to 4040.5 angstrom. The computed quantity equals 58.1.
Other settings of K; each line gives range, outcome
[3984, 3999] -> 22.6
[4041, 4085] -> 47.6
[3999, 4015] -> 29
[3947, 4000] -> 23.1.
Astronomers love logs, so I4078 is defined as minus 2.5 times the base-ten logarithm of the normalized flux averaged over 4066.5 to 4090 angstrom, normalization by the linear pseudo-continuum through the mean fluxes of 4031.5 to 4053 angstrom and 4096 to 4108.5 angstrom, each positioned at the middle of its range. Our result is 0.29 mag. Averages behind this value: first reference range 46.9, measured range 25.5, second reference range 24.1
